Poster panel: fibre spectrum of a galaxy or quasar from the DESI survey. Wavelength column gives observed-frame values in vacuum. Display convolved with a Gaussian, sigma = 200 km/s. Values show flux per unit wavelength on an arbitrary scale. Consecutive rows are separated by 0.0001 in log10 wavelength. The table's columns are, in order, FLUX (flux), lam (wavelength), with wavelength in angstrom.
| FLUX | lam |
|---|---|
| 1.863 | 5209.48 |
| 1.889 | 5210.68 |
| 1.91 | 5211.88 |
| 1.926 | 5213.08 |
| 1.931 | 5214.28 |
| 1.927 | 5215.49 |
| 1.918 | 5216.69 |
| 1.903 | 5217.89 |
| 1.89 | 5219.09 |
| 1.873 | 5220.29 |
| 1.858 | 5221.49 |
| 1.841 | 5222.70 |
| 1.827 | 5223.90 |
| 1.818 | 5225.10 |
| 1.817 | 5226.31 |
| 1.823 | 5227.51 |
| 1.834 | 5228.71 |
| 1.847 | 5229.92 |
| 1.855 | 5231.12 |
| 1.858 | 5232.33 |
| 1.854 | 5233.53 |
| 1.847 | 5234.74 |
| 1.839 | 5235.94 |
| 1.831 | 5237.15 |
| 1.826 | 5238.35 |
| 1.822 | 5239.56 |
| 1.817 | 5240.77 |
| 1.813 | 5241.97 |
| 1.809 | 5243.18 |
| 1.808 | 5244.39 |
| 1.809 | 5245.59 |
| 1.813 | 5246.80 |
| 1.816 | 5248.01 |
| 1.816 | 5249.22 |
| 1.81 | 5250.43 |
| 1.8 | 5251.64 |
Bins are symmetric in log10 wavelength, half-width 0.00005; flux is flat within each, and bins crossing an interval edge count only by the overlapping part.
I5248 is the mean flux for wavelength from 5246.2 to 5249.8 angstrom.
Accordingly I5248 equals 1.81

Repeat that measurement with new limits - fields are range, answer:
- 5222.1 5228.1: 1.83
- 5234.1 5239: 1.84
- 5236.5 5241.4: 1.82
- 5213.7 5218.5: 1.92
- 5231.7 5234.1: 1.86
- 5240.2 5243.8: 1.81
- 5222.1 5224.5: 1.84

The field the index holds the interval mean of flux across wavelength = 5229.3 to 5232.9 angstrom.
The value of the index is 1.85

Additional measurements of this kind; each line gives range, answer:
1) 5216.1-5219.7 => 1.91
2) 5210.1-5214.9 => 1.91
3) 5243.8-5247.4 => 1.81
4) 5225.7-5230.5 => 1.83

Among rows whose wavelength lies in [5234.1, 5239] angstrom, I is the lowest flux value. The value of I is 1.826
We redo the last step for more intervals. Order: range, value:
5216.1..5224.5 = 1.827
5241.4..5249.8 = 1.808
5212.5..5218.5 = 1.903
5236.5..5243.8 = 1.809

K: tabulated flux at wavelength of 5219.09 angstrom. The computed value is 1.89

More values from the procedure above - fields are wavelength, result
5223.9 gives 1.827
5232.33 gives 1.858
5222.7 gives 1.841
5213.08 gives 1.926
